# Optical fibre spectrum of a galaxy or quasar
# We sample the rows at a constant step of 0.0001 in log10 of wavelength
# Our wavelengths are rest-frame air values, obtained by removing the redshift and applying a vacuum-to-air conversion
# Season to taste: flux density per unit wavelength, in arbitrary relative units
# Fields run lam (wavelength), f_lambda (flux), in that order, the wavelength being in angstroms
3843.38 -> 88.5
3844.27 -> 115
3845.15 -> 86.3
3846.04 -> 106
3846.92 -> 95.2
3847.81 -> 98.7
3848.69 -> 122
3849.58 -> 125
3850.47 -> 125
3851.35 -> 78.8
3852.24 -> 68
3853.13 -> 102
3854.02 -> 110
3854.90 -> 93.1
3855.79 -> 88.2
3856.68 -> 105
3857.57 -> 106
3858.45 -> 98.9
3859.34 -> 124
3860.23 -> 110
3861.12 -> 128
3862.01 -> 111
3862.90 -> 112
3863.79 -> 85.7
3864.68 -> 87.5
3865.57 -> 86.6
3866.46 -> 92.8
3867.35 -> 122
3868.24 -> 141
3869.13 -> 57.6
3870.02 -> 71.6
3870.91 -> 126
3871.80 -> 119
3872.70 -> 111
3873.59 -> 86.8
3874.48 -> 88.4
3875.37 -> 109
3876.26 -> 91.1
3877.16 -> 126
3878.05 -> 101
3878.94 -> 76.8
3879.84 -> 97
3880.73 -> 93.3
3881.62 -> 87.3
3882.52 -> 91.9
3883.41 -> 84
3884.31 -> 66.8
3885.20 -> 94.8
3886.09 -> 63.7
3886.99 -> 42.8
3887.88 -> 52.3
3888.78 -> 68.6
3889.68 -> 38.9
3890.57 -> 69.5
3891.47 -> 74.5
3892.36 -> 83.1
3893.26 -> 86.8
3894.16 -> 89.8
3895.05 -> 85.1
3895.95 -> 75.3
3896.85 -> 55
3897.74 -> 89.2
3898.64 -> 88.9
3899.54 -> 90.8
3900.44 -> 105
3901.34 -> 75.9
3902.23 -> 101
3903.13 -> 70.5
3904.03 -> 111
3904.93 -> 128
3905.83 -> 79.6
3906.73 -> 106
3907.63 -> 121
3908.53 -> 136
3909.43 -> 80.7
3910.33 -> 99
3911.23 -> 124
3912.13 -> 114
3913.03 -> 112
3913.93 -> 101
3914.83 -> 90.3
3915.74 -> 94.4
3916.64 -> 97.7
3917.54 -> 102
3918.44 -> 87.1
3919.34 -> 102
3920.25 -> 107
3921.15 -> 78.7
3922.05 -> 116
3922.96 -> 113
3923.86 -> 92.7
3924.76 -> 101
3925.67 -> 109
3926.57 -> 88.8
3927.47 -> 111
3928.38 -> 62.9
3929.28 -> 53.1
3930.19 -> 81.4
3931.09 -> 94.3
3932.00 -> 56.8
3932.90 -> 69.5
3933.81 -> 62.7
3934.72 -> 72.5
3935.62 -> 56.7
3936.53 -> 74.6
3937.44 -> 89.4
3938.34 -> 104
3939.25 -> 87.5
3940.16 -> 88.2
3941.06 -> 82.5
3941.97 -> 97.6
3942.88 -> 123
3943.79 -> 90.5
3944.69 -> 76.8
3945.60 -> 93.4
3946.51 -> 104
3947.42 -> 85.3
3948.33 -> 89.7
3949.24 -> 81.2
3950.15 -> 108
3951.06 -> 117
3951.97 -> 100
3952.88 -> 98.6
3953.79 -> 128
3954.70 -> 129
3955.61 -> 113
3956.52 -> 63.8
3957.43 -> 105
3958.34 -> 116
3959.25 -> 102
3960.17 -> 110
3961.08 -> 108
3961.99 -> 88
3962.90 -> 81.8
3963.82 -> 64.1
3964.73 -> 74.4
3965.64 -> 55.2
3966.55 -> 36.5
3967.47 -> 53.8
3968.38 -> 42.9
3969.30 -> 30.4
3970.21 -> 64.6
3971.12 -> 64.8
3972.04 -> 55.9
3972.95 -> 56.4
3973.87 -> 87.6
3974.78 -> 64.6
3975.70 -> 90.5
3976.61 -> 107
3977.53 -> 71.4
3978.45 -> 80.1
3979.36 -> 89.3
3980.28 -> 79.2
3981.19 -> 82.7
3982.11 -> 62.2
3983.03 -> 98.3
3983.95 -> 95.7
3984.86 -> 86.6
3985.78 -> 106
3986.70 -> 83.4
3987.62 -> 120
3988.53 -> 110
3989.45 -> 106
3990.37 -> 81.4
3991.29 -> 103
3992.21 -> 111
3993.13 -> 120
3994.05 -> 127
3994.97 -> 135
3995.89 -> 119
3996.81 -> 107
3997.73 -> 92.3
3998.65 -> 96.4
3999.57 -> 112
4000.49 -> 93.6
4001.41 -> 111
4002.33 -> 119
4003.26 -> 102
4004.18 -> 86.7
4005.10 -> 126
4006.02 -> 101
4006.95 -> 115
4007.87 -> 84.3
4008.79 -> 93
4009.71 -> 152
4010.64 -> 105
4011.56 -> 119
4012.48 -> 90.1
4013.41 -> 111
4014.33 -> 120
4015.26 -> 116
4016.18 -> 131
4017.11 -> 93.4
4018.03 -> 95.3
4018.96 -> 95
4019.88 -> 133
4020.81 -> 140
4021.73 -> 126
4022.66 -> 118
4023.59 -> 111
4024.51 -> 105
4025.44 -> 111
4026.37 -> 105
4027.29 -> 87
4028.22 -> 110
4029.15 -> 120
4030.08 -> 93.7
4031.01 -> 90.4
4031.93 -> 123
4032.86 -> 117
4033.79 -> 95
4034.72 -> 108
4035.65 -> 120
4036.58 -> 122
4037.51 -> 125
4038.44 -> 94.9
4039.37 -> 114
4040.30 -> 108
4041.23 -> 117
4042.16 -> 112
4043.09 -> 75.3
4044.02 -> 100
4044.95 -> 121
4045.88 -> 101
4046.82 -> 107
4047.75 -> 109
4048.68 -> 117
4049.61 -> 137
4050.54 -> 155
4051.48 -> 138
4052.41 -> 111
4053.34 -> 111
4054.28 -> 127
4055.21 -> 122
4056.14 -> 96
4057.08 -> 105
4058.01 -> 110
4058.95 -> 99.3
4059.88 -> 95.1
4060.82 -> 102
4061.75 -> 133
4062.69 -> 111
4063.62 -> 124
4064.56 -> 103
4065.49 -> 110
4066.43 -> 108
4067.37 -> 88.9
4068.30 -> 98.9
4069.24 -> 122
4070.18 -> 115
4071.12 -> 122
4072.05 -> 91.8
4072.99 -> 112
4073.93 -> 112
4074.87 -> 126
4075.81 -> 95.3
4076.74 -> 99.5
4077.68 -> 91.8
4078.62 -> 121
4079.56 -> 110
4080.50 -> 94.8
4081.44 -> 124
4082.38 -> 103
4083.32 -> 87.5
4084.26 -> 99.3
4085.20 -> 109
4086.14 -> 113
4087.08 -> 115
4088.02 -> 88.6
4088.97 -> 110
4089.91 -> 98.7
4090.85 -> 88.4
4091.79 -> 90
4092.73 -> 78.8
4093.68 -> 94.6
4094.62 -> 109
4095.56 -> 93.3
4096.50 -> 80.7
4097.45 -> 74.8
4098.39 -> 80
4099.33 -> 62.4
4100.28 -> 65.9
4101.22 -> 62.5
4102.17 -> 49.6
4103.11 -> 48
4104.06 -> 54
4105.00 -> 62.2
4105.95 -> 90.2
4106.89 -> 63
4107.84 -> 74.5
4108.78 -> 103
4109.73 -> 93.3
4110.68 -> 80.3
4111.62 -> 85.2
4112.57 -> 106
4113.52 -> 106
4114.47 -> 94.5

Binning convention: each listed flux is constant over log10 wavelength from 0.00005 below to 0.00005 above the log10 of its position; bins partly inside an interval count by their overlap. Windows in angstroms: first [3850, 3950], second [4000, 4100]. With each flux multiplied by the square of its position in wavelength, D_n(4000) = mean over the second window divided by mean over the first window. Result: 1.3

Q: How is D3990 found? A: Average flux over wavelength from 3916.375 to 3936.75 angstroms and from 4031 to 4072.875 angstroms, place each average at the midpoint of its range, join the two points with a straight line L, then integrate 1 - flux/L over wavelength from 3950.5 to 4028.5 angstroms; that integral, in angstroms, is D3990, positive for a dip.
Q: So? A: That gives 1.4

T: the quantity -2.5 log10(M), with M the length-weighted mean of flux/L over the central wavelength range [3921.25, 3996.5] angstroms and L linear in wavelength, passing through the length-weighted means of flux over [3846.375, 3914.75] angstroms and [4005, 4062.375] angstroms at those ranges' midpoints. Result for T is 0.16 mag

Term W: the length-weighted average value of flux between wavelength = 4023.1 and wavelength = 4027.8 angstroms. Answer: 104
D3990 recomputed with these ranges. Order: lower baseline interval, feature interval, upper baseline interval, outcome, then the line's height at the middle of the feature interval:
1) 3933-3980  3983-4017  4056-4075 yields -4.9 angstroms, 94.1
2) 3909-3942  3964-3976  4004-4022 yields 5.0 angstroms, 101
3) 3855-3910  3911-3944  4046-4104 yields 1.2 angstroms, 94.8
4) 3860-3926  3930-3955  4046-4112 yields 1.3 angstroms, 95.5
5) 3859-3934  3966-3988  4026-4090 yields 5.6 angstroms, 101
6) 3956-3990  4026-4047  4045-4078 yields -0.8 angstroms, 103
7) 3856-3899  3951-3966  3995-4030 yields 0.7 angstroms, 102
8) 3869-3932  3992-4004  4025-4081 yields -0.9 angstroms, 103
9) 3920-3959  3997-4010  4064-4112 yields -1.8 angstroms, 92.8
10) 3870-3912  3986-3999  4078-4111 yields -2.8 angstroms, 88.9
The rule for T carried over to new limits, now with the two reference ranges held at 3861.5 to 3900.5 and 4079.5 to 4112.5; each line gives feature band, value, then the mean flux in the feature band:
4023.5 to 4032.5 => -0.209 mag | 106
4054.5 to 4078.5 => -0.238 mag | 108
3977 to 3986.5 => 0.027 mag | 85.2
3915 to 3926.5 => -0.136 mag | 99.4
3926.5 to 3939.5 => 0.138 mag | 77.2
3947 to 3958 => -0.163 mag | 102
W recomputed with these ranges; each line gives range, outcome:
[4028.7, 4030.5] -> 107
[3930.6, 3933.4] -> 73.5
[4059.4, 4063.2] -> 111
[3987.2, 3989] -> 115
